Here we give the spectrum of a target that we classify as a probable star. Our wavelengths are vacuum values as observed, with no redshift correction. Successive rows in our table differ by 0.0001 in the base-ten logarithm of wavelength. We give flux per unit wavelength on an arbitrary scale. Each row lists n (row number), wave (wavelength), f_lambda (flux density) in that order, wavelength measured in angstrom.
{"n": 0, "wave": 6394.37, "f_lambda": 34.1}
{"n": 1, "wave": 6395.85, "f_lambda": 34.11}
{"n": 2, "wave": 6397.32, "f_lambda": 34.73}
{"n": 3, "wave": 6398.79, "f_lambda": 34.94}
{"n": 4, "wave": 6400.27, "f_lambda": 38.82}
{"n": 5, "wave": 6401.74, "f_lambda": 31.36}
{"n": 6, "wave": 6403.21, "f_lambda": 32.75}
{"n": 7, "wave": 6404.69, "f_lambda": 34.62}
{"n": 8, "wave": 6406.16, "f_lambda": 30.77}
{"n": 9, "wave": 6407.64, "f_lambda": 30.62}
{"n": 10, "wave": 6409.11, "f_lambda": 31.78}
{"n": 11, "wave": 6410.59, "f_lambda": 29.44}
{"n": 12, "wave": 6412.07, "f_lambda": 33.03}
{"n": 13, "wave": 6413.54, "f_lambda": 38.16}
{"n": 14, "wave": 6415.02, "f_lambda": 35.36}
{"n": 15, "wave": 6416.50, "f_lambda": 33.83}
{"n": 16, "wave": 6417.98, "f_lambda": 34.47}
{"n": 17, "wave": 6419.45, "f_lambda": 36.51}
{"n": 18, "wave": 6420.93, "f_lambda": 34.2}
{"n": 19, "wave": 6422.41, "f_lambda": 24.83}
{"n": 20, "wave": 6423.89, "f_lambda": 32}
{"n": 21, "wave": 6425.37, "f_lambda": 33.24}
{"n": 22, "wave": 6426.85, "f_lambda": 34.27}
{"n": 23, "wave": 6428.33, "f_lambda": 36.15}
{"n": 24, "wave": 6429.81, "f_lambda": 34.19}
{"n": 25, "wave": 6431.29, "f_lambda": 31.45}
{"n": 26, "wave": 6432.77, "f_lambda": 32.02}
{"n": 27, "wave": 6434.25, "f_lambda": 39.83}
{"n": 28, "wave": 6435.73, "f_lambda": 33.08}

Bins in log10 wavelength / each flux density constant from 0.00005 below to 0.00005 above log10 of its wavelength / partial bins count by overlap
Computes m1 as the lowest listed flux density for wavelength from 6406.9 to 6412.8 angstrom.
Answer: 29.44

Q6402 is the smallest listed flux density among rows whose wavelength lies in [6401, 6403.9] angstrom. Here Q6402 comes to 31.36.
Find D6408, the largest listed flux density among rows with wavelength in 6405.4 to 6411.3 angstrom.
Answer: 31.78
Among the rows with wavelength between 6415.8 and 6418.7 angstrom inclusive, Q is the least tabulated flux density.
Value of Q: 33.83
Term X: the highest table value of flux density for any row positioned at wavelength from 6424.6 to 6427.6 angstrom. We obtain 34.27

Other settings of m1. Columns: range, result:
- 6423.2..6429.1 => 32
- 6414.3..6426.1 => 24.83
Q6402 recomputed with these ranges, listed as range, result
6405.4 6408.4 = 30.62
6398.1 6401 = 34.94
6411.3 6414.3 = 33.03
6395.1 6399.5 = 34.11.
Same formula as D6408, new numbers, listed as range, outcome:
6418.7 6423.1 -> 36.51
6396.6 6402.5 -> 38.82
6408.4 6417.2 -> 38.16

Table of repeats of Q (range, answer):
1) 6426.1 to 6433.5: 31.45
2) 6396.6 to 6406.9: 30.77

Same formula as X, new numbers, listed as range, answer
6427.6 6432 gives 36.15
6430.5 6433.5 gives 32.02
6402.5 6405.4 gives 34.62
